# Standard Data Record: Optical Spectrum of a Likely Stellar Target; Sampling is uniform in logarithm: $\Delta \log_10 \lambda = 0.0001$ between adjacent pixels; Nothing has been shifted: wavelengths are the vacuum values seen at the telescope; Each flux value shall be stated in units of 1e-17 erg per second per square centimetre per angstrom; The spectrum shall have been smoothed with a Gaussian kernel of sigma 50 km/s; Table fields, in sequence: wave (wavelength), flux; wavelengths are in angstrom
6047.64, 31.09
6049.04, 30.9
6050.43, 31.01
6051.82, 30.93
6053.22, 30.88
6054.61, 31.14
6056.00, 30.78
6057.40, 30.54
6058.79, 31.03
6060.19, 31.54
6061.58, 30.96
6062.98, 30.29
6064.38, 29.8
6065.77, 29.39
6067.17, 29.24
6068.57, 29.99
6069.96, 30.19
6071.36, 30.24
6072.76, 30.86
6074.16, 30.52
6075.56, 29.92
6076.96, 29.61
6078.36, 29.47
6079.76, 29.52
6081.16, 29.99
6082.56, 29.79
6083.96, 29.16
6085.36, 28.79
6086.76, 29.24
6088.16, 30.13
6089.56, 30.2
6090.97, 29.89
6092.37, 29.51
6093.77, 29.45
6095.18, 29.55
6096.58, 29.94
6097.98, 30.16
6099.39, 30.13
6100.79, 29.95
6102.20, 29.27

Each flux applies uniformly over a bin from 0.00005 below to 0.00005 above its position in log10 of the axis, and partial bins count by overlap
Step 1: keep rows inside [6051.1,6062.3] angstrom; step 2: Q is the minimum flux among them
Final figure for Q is 30.54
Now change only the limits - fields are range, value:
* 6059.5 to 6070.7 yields 29.24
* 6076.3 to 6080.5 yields 29.47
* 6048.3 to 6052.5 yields 30.9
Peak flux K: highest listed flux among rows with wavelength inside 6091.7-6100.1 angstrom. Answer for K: 30.16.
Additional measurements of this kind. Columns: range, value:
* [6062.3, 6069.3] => 30.29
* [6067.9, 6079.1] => 30.86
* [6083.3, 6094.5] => 30.2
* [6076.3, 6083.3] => 29.99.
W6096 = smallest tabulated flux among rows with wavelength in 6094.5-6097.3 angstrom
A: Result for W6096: 29.55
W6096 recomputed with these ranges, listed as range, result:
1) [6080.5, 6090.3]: 28.79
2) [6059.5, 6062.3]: 30.96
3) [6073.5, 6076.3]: 29.92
